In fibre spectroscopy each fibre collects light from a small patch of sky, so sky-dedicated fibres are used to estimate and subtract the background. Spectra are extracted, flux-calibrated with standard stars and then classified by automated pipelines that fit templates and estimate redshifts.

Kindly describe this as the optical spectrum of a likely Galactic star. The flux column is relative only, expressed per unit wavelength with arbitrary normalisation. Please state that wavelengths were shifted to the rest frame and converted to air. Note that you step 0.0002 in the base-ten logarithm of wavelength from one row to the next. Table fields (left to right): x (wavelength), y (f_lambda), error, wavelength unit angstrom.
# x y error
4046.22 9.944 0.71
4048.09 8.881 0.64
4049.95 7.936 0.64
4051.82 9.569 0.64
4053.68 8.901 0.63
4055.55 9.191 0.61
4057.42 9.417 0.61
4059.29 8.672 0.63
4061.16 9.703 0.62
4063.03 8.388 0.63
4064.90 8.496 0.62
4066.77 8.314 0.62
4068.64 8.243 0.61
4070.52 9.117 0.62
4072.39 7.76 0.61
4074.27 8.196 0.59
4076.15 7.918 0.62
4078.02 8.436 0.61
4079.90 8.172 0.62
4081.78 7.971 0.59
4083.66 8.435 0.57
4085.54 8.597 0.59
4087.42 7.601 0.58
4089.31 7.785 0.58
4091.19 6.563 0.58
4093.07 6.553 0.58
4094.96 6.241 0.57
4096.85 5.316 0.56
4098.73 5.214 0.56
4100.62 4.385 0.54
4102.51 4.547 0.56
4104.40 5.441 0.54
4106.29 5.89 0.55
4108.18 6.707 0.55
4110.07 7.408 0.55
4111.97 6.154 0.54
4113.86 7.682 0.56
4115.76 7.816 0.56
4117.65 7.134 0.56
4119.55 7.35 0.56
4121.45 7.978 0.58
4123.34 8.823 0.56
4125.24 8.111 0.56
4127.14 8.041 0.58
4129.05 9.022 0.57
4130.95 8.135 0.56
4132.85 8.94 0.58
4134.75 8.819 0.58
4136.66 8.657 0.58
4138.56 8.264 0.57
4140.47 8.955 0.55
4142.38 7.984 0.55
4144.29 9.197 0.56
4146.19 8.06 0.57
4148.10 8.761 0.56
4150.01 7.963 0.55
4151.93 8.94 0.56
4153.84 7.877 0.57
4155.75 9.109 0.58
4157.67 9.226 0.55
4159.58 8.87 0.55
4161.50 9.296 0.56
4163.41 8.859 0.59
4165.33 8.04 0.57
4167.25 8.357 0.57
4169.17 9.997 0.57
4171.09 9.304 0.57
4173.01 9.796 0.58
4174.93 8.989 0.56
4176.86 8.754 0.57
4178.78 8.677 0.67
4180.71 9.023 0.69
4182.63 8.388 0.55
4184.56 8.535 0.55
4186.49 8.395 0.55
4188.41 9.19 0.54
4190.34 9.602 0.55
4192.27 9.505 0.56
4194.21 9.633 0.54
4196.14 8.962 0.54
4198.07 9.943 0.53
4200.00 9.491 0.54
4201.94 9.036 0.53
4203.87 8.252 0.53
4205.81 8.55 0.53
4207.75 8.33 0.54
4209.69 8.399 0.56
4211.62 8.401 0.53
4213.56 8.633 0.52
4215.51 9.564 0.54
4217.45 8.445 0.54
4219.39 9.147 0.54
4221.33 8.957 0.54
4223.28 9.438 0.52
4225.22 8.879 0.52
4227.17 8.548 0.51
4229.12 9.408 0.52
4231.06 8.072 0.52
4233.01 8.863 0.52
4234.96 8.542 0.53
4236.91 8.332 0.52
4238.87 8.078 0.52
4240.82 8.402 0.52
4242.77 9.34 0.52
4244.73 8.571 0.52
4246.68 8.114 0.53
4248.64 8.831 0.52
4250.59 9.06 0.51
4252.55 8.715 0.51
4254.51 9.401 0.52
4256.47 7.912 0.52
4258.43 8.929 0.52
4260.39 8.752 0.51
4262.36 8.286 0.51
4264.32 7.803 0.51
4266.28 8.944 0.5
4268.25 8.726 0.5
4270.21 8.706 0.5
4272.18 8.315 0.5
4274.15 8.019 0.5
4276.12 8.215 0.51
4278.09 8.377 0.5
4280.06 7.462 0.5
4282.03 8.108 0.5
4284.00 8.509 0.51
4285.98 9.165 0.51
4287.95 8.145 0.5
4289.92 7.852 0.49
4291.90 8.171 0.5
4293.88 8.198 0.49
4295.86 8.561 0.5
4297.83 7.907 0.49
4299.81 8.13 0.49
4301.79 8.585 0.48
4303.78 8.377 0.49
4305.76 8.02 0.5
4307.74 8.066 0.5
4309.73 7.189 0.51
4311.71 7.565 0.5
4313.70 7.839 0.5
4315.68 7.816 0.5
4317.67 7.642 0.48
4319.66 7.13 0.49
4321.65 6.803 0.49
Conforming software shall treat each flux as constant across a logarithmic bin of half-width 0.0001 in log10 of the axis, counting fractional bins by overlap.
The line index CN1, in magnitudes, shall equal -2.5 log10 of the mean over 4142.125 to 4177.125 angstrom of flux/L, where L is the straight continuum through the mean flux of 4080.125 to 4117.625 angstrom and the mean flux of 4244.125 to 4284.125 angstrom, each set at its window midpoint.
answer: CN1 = -0.20 mag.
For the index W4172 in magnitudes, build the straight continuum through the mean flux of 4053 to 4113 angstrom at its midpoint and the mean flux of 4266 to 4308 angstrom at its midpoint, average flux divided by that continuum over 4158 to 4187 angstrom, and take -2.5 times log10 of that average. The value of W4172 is -0.138 mag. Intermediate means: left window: 7.48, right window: 8.29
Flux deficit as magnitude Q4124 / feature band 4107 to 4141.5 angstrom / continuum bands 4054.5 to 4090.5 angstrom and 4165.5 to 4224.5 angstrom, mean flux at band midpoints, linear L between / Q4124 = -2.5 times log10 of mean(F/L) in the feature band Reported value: 0.09 mag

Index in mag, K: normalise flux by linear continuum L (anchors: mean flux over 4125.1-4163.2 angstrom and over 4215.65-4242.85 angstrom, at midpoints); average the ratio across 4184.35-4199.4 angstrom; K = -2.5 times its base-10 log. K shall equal -0.07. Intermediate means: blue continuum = 8.63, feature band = 9.26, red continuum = 8.75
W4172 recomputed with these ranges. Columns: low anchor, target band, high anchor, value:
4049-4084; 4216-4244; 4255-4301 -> -0.05 mag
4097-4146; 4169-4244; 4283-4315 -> -0.15 mag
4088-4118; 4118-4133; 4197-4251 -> -0.21 mag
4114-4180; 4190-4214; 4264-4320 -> -0.07 mag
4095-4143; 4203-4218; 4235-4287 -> -0.07 mag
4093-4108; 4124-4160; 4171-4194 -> -0.18 mag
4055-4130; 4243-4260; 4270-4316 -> -0.09 mag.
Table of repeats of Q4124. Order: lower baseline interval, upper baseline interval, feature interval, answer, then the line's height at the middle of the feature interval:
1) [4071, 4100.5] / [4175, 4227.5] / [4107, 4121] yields 0.08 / 7.72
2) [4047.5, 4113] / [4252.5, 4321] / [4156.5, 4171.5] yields -0.15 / 7.84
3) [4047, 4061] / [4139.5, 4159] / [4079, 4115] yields 0.30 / 8.82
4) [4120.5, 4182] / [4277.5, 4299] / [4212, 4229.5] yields -0.06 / 8.46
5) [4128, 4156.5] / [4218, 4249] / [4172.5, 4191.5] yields -0.04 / 8.63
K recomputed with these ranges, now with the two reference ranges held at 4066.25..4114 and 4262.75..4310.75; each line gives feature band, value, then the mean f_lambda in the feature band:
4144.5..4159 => -0.16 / 8.61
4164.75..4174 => -0.21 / 9.14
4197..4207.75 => -0.16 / 8.99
